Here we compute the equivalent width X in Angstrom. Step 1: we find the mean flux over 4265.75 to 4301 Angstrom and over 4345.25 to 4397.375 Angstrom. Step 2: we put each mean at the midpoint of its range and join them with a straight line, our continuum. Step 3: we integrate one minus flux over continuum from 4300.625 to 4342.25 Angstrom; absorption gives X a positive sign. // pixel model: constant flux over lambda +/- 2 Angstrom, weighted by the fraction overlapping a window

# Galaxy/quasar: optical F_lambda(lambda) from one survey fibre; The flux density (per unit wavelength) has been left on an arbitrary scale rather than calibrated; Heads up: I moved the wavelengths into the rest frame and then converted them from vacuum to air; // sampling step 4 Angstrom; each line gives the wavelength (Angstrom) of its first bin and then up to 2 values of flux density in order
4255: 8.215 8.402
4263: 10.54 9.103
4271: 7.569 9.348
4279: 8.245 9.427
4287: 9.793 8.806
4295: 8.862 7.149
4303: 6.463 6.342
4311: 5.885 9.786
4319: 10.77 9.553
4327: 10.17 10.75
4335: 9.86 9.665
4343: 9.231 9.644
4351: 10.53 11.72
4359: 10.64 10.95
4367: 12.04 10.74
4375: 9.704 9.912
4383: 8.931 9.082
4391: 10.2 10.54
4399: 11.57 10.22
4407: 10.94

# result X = 2.3 Angstrom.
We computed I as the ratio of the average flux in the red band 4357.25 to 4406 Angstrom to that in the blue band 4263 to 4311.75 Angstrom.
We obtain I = 1.3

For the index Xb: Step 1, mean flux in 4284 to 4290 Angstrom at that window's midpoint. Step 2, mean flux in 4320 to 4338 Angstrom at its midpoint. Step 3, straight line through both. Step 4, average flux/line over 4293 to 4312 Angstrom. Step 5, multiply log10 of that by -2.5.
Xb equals 0.36 mag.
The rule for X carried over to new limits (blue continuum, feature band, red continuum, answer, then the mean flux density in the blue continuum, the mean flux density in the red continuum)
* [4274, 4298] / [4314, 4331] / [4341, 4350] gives -1.51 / 8.99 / 9.56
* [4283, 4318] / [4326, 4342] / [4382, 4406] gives -2.26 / 8.06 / 10.2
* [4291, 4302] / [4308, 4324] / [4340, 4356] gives 0.10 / 8.01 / 10.2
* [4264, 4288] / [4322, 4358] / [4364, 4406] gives -1.47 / 8.95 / 10.3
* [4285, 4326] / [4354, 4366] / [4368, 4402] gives -1.92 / 8.39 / 10.1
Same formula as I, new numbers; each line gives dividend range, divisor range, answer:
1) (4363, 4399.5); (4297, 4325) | 1.29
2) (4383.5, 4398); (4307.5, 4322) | 1.16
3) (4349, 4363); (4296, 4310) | 1.62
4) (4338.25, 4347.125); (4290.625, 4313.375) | 1.32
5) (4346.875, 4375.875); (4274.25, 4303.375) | 1.26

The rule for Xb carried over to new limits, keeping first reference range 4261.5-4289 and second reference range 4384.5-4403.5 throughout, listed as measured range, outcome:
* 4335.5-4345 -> 0.03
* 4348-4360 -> -0.10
